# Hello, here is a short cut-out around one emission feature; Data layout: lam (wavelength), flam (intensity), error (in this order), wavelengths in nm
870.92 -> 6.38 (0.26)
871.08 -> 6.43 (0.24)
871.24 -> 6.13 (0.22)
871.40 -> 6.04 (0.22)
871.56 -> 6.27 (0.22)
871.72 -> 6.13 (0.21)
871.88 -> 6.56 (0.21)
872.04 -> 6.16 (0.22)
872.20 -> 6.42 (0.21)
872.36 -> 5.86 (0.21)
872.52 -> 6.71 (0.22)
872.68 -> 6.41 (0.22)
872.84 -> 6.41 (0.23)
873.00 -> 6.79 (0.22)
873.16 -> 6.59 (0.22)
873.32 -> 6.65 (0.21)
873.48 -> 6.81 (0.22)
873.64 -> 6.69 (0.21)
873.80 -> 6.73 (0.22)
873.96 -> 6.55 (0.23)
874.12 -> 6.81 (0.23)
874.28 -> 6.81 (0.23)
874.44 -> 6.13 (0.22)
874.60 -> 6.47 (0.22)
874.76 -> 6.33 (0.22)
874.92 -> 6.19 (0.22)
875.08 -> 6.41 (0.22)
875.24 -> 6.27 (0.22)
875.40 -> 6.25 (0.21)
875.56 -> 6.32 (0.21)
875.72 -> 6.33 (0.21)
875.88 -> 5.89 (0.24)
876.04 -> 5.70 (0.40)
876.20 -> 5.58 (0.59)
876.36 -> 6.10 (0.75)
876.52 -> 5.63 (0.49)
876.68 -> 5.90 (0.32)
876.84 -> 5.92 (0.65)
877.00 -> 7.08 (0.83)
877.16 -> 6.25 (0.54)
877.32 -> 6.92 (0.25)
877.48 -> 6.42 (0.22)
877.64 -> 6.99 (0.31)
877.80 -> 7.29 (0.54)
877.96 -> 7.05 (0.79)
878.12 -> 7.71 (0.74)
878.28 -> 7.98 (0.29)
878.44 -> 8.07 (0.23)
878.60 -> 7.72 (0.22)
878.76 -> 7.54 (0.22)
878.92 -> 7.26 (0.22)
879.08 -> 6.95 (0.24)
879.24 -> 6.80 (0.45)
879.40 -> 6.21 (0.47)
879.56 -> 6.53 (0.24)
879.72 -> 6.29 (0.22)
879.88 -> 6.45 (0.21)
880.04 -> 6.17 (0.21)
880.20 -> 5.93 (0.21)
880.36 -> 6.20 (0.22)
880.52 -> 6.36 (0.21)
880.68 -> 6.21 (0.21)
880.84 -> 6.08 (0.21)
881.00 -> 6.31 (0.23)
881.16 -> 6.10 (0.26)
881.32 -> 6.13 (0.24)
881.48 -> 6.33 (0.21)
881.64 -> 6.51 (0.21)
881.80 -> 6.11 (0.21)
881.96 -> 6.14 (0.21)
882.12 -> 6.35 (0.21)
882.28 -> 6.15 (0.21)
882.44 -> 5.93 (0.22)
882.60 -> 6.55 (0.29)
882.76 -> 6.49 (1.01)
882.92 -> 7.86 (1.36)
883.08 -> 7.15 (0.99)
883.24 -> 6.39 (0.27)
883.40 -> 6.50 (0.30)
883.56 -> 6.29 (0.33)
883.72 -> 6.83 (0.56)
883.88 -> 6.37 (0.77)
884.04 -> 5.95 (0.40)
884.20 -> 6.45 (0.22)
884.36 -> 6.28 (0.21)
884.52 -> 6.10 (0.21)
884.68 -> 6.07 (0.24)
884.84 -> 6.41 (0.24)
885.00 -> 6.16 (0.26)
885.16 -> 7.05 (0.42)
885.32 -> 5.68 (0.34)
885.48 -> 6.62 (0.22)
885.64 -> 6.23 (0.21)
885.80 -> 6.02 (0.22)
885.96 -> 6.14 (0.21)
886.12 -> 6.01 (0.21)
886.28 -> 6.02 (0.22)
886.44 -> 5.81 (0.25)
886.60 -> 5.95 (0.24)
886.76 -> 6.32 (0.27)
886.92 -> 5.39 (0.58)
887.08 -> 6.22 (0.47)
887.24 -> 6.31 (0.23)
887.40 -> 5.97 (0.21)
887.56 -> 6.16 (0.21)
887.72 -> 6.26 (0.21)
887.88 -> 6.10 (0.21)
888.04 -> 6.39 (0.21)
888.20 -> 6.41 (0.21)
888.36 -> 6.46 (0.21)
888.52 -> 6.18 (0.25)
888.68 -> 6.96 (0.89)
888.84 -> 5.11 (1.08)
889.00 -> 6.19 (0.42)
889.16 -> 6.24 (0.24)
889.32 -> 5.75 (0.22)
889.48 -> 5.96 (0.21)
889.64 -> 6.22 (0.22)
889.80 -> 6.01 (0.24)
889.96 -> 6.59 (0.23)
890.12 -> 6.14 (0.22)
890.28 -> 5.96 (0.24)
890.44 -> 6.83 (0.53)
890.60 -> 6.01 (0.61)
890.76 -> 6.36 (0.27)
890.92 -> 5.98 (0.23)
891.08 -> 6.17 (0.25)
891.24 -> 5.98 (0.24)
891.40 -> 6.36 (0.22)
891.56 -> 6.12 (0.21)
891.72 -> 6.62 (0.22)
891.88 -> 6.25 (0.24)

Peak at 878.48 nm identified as [N II]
